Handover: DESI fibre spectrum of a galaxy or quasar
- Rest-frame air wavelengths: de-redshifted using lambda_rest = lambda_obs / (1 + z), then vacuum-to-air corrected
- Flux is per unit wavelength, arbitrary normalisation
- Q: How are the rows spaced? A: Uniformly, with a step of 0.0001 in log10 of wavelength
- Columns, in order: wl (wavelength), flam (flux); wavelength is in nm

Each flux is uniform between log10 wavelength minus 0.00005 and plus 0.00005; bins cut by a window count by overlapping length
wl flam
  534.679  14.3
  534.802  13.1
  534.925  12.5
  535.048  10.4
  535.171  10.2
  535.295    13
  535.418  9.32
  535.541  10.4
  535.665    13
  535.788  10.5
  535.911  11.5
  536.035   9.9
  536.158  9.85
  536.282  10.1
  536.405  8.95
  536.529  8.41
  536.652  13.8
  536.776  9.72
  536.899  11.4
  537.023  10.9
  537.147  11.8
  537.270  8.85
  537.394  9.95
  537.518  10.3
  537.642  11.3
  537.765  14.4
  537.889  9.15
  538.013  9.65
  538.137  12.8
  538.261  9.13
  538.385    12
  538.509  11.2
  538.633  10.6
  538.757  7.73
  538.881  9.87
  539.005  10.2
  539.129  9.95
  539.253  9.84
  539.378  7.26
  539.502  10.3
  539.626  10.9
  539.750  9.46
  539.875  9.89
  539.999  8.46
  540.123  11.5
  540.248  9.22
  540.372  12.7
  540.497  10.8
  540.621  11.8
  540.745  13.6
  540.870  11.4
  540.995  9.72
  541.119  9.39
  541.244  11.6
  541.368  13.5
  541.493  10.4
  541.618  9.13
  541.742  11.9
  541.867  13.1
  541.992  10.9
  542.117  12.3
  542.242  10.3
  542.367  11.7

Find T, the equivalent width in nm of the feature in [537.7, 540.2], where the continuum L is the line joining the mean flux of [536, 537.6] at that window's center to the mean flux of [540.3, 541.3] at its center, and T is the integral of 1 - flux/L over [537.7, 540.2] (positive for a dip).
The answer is 0.15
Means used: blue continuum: 10.3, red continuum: 11.4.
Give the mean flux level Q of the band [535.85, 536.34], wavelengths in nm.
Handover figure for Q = 10.3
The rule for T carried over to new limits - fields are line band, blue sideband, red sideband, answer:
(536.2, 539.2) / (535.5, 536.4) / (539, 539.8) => -0.10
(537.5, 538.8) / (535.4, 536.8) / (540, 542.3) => 0.00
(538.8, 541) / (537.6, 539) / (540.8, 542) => 0.11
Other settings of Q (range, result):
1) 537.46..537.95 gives 11.3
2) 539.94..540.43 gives 10.5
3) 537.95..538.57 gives 10.9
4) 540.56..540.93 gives 12.3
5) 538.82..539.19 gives 10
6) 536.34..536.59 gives 8.7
